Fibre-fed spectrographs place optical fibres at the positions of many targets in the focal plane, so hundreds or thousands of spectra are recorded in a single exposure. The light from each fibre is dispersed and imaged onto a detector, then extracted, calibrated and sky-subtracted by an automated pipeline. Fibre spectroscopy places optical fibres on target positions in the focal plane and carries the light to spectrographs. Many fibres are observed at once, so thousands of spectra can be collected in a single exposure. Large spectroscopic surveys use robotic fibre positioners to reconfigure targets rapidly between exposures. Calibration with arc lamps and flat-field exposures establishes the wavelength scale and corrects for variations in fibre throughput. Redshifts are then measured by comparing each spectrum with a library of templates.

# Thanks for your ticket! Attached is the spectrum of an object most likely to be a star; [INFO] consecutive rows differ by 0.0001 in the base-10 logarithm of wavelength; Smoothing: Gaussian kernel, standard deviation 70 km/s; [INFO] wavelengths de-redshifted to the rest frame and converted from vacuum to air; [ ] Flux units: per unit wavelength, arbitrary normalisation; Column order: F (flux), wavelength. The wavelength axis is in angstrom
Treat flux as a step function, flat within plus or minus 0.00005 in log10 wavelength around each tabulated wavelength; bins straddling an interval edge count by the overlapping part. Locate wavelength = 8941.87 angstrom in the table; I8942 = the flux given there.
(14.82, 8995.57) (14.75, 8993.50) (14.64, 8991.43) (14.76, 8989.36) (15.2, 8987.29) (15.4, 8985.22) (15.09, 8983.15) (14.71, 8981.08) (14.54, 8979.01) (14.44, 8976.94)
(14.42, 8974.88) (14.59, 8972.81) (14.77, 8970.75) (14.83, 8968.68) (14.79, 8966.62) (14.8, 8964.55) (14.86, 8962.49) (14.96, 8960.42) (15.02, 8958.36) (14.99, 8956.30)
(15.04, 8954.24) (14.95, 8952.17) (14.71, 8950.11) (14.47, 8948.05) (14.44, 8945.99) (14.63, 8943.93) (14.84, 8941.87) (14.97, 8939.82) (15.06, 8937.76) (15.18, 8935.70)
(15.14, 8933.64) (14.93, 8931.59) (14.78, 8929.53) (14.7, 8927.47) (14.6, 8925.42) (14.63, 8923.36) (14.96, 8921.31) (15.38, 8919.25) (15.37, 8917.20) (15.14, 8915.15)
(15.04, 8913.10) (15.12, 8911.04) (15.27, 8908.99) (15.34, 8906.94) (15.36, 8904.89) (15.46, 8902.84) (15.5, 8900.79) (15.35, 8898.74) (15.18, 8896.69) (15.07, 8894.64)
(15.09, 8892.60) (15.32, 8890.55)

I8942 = 14.84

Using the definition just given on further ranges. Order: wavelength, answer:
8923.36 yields 14.63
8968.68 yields 14.83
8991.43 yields 14.64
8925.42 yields 14.6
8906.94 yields 15.34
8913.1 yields 15.04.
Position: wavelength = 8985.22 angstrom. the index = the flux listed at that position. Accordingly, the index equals 15.4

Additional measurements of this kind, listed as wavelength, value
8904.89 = 15.36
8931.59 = 14.93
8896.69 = 15.18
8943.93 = 14.63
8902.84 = 15.46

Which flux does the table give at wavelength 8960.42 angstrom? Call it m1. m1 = 14.96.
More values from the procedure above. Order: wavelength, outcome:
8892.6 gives 15.09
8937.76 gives 15.06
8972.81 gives 14.59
